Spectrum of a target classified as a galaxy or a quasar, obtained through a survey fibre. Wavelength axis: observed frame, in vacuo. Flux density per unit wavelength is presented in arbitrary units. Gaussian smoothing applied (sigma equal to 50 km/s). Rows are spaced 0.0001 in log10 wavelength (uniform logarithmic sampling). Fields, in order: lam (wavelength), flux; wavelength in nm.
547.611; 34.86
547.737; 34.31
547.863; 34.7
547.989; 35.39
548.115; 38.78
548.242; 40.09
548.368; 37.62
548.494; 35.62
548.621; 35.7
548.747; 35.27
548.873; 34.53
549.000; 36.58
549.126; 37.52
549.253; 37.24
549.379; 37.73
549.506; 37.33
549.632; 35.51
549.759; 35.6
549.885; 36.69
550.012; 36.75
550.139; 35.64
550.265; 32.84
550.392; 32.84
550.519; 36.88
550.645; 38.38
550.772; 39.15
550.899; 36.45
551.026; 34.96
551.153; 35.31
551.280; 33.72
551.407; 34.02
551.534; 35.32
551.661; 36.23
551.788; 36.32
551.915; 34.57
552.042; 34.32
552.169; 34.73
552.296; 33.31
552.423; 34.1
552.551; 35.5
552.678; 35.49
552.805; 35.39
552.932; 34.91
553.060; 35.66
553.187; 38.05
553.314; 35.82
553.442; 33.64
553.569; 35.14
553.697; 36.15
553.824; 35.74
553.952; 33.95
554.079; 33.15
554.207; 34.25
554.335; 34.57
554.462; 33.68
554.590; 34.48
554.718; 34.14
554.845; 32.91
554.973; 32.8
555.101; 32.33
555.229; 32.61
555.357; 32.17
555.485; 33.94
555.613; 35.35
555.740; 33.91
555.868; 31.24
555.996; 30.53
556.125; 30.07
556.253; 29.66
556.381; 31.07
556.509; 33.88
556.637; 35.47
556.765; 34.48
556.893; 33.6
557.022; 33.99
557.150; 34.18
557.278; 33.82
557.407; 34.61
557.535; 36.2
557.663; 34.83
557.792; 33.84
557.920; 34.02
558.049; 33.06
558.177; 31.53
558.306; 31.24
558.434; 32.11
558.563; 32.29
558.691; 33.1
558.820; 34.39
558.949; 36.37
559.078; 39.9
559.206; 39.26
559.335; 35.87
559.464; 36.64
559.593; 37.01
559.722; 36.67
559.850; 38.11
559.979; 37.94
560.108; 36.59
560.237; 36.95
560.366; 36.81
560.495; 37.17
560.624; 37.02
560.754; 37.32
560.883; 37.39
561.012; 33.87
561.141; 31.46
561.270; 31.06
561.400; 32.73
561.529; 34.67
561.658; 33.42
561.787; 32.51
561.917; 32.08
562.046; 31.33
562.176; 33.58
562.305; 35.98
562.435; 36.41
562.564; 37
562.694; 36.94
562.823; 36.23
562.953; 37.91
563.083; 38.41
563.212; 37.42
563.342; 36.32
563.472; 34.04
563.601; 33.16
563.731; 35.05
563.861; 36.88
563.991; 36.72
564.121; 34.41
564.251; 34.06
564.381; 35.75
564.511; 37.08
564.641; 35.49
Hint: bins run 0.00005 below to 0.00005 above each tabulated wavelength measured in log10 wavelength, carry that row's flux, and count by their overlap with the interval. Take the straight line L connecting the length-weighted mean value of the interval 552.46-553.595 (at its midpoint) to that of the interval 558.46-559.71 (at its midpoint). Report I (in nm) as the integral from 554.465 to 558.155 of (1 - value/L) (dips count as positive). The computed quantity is 0.25 nm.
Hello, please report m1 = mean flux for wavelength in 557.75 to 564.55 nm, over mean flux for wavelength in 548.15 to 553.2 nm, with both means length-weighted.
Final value 0.98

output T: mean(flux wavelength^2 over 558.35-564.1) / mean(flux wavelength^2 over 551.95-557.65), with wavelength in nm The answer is 1.07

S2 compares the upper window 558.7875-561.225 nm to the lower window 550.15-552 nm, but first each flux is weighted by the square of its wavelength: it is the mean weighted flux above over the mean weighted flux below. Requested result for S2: 1.07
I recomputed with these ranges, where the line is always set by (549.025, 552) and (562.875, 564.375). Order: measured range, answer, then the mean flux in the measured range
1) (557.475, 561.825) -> 0.092 nm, 35.1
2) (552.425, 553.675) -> 0.016 nm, 35.4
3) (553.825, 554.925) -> 0.059 nm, 34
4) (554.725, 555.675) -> 0.071 nm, 33.2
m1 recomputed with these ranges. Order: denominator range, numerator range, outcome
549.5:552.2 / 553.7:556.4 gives 0.93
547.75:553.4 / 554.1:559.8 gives 0.95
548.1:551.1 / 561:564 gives 0.95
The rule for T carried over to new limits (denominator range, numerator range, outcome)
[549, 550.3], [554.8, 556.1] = 0.92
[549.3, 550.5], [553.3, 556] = 0.96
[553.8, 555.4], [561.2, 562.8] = 1.04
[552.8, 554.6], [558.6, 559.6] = 1.06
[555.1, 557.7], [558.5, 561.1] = 1.11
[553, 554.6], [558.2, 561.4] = 1.04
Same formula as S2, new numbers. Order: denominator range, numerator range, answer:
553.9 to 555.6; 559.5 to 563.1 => 1.08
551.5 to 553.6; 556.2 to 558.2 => 0.97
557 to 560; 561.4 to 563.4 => 1.02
